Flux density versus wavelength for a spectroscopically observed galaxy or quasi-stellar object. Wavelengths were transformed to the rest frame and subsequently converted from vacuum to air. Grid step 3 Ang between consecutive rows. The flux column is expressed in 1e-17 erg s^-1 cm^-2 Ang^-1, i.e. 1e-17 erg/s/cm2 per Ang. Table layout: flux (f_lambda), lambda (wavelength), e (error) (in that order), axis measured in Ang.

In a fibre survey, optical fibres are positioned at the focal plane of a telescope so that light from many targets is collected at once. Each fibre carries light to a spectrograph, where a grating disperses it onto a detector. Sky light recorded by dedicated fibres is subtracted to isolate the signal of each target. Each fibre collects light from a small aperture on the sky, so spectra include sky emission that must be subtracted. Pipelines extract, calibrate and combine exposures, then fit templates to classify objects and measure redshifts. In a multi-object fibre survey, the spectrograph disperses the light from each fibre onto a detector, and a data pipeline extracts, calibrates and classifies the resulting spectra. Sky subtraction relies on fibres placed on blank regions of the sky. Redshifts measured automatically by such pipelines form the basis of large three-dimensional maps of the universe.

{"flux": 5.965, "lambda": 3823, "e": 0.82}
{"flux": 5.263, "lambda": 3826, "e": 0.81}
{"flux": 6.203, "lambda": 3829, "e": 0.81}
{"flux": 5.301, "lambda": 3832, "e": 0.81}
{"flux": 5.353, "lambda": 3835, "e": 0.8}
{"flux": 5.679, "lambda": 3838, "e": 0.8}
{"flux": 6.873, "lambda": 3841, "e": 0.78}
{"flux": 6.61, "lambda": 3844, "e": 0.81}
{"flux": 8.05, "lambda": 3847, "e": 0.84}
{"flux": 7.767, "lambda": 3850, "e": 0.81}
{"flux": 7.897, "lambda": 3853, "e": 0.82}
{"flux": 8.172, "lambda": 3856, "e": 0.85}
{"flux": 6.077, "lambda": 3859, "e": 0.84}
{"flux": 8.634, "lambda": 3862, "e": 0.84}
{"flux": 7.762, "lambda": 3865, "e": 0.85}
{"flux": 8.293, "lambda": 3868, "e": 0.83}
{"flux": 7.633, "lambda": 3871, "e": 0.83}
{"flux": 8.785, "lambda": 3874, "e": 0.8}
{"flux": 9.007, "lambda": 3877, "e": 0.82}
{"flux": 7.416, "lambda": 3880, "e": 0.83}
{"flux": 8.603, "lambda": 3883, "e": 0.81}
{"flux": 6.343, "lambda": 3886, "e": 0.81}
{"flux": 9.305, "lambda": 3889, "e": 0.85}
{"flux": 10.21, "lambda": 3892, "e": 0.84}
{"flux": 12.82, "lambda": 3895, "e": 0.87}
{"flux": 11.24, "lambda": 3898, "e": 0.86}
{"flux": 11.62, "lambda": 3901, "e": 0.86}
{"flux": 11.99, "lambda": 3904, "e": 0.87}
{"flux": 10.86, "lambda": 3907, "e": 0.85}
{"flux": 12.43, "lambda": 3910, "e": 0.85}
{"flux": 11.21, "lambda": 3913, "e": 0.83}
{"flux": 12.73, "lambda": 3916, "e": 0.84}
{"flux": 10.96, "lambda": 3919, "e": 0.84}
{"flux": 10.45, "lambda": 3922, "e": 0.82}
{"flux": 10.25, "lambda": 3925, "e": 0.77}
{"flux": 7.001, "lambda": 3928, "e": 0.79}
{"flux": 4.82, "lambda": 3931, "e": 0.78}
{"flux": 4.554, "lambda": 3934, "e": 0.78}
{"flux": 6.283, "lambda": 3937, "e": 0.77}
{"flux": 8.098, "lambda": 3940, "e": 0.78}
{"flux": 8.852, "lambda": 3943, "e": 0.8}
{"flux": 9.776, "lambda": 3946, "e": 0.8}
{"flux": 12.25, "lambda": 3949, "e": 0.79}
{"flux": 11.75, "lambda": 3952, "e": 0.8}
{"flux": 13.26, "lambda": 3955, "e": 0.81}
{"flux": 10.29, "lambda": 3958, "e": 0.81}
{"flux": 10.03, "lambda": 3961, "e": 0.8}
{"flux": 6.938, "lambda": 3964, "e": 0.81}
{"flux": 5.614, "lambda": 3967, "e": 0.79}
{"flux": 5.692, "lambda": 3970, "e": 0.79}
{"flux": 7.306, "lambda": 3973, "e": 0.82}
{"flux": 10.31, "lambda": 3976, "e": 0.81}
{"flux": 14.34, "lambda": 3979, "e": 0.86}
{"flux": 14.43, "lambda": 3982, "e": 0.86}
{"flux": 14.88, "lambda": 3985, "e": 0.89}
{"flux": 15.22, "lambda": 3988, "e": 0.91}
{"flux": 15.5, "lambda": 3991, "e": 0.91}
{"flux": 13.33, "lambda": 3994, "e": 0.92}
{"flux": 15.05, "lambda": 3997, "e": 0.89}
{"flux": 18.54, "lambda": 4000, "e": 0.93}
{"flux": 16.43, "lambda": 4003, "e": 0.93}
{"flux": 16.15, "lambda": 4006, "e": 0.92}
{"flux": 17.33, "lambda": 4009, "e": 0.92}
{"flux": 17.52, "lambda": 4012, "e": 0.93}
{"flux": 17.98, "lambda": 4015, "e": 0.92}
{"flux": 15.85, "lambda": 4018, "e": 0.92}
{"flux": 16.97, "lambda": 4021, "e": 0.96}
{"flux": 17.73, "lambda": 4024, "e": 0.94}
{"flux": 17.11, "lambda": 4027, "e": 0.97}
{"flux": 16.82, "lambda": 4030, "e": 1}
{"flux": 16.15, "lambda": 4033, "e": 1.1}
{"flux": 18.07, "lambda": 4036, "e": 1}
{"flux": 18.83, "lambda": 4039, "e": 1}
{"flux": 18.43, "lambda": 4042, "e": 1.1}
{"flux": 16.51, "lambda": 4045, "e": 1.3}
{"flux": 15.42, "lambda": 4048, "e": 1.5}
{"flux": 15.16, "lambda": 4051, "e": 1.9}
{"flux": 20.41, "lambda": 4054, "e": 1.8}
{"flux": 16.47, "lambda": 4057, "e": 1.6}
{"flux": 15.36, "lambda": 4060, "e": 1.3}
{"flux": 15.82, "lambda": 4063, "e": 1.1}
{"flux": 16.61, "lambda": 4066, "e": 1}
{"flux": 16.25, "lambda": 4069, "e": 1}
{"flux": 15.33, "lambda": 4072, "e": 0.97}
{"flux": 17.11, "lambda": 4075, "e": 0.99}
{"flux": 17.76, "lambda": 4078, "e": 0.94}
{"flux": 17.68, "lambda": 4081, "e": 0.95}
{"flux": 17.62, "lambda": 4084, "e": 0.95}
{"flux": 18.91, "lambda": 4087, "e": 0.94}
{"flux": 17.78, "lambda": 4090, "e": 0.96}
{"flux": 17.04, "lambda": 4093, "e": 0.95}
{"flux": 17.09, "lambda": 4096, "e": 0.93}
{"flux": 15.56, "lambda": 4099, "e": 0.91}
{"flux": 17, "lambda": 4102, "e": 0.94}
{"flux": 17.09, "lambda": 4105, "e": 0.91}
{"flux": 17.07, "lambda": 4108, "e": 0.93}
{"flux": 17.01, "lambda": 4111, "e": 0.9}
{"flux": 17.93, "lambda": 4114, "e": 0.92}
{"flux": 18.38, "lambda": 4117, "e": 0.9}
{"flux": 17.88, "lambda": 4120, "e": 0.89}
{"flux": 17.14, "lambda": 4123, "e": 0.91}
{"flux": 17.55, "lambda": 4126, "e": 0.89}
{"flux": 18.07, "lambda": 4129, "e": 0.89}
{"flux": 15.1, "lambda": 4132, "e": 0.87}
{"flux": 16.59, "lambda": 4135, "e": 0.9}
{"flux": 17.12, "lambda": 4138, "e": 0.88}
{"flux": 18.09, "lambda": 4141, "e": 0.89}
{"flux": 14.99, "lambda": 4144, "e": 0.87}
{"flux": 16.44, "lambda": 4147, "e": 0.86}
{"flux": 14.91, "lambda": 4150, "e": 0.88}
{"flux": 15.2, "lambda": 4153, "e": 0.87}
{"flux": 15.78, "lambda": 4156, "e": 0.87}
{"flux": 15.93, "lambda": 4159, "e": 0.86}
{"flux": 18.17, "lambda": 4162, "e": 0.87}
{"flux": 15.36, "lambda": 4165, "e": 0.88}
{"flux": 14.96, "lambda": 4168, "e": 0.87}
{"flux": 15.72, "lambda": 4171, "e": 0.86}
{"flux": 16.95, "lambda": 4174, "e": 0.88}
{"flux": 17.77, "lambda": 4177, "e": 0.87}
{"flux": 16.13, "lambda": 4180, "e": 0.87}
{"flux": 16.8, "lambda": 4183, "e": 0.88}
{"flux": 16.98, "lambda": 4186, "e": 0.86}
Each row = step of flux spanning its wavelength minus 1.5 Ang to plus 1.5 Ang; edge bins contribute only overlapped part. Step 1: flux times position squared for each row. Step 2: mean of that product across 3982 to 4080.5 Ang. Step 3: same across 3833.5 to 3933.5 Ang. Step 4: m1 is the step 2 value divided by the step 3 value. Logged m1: 2.02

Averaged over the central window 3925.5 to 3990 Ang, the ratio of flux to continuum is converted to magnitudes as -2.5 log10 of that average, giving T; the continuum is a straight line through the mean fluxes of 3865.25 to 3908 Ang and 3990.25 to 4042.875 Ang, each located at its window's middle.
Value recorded 0.38 mag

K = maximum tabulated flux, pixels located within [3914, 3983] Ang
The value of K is 14.43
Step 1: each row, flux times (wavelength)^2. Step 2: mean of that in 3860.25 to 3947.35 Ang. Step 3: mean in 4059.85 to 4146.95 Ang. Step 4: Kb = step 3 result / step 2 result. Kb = 2.0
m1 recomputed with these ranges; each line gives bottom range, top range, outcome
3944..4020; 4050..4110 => 1.36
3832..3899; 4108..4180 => 2.38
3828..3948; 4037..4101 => 2.17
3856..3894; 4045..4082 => 2.22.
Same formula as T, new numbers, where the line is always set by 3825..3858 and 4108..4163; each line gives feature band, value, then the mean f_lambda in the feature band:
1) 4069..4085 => -0.152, 17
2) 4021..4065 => -0.245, 17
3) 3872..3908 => -0.172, 9.81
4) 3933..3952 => 0.175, 8.67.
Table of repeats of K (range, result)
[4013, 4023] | 17.98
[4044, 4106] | 20.41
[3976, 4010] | 18.54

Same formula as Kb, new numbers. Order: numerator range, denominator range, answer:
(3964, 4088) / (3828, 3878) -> 2.34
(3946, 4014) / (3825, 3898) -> 1.75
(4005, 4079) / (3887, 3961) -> 1.78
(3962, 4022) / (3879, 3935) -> 1.47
